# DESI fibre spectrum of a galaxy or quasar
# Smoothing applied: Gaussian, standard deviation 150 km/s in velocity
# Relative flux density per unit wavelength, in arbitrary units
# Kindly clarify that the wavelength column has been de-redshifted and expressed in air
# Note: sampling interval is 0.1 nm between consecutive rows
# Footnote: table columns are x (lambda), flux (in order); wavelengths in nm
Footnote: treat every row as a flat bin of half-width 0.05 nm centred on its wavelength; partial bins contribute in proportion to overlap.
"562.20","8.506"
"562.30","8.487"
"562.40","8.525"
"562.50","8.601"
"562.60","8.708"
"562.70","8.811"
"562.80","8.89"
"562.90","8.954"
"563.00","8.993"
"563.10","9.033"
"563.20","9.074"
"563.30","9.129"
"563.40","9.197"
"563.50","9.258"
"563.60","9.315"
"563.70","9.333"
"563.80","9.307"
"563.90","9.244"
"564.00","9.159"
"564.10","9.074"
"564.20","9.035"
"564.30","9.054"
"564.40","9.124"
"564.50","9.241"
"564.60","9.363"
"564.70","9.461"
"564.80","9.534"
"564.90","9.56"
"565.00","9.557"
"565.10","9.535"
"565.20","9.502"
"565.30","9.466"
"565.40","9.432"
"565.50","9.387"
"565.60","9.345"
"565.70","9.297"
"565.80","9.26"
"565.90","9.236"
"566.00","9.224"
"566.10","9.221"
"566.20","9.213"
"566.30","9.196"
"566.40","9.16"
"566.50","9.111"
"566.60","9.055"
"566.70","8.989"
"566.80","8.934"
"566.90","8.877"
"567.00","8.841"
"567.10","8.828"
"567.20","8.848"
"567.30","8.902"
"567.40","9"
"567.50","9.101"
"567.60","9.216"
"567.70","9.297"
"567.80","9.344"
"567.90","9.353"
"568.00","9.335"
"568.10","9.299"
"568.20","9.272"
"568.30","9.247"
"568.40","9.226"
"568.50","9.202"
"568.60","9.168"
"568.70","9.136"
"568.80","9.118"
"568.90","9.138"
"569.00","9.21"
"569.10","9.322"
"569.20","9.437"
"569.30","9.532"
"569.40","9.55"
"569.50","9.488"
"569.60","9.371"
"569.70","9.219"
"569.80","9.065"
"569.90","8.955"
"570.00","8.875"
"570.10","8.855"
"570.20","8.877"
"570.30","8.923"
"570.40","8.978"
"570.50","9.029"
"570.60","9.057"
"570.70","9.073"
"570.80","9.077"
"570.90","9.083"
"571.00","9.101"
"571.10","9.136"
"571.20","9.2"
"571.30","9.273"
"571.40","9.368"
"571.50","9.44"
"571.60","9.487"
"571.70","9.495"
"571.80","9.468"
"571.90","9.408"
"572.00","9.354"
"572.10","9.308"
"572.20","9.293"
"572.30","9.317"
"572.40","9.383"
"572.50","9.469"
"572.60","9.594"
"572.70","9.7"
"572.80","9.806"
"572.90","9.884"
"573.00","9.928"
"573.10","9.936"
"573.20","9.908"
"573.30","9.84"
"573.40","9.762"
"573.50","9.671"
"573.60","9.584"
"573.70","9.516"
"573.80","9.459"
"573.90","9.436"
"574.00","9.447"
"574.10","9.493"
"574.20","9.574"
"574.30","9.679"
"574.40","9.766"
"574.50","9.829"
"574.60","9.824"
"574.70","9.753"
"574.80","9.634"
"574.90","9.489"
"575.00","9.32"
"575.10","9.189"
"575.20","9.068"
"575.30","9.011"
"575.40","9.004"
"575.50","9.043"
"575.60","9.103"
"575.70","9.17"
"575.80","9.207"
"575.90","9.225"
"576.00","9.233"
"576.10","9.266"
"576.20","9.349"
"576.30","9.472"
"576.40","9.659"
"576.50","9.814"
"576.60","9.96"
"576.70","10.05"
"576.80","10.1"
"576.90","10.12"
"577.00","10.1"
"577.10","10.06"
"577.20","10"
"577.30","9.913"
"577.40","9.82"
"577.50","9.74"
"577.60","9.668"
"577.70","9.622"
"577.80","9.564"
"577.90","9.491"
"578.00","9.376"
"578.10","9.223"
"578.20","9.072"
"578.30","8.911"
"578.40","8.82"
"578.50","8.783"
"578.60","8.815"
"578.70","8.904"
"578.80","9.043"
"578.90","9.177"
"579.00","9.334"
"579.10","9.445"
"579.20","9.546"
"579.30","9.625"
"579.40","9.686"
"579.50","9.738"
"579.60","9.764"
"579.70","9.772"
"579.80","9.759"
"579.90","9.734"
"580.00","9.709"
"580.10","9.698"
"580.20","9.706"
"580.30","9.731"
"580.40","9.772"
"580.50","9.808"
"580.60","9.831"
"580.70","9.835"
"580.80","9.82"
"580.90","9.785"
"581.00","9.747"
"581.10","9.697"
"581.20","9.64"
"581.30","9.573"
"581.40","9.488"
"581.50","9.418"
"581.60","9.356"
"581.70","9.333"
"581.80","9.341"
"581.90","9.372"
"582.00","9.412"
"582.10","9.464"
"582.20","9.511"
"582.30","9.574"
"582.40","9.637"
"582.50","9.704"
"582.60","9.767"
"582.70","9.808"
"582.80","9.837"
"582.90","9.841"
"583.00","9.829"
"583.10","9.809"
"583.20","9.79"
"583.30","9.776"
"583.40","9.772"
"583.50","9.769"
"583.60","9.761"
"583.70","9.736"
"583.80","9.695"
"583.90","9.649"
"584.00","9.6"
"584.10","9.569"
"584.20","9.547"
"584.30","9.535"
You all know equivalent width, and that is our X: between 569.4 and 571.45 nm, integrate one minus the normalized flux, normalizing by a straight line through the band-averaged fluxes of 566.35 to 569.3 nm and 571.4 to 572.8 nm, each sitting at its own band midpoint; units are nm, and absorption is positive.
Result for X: 0.05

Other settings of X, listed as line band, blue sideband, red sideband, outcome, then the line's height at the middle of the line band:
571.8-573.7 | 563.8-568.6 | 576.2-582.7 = -0.043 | 9.4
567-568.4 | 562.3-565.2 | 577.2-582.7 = 0.013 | 9.23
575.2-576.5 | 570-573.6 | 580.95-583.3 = 0.031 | 9.47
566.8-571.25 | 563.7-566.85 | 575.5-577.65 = 0.122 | 9.4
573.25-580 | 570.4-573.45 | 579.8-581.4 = 0.064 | 9.59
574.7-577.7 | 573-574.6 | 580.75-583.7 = 0.036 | 9.67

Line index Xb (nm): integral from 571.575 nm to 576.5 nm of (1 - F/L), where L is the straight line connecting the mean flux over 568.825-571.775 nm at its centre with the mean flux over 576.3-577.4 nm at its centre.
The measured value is 0.07 nm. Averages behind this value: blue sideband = 9.2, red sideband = 9.95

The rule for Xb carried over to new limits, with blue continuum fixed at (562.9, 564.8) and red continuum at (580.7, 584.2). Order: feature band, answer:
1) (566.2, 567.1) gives 0.02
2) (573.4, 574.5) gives -0.02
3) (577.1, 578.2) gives -0.01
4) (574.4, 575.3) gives 0.00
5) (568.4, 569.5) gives 0.00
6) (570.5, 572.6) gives 0.02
